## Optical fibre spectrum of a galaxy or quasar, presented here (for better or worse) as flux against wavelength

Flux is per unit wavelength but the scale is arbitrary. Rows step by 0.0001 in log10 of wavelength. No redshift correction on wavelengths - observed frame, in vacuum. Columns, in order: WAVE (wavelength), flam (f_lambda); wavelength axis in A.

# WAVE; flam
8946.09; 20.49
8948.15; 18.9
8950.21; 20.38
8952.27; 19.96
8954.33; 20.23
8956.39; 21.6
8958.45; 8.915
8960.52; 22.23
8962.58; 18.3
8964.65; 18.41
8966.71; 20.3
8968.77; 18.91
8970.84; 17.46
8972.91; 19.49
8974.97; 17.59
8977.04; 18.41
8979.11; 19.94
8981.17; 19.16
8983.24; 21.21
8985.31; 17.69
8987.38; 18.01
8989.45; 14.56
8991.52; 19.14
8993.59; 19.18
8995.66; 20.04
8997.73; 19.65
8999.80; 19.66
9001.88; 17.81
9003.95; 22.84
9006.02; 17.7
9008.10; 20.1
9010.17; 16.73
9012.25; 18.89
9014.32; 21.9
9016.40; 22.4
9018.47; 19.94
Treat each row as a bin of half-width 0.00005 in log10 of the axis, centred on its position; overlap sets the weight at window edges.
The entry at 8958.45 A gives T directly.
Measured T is 8.915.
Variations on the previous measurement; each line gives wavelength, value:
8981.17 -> 19.16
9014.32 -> 21.9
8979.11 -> 19.94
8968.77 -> 18.91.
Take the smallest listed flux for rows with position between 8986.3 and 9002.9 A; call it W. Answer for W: 14.56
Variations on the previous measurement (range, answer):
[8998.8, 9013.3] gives 16.73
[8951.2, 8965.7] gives 8.915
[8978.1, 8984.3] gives 19.16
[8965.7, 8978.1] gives 17.46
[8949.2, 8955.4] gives 19.96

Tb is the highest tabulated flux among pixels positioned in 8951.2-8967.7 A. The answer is 22.23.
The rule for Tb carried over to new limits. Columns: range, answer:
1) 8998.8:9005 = 22.84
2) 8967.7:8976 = 19.49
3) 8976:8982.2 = 19.94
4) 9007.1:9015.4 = 21.9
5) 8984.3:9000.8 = 20.04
